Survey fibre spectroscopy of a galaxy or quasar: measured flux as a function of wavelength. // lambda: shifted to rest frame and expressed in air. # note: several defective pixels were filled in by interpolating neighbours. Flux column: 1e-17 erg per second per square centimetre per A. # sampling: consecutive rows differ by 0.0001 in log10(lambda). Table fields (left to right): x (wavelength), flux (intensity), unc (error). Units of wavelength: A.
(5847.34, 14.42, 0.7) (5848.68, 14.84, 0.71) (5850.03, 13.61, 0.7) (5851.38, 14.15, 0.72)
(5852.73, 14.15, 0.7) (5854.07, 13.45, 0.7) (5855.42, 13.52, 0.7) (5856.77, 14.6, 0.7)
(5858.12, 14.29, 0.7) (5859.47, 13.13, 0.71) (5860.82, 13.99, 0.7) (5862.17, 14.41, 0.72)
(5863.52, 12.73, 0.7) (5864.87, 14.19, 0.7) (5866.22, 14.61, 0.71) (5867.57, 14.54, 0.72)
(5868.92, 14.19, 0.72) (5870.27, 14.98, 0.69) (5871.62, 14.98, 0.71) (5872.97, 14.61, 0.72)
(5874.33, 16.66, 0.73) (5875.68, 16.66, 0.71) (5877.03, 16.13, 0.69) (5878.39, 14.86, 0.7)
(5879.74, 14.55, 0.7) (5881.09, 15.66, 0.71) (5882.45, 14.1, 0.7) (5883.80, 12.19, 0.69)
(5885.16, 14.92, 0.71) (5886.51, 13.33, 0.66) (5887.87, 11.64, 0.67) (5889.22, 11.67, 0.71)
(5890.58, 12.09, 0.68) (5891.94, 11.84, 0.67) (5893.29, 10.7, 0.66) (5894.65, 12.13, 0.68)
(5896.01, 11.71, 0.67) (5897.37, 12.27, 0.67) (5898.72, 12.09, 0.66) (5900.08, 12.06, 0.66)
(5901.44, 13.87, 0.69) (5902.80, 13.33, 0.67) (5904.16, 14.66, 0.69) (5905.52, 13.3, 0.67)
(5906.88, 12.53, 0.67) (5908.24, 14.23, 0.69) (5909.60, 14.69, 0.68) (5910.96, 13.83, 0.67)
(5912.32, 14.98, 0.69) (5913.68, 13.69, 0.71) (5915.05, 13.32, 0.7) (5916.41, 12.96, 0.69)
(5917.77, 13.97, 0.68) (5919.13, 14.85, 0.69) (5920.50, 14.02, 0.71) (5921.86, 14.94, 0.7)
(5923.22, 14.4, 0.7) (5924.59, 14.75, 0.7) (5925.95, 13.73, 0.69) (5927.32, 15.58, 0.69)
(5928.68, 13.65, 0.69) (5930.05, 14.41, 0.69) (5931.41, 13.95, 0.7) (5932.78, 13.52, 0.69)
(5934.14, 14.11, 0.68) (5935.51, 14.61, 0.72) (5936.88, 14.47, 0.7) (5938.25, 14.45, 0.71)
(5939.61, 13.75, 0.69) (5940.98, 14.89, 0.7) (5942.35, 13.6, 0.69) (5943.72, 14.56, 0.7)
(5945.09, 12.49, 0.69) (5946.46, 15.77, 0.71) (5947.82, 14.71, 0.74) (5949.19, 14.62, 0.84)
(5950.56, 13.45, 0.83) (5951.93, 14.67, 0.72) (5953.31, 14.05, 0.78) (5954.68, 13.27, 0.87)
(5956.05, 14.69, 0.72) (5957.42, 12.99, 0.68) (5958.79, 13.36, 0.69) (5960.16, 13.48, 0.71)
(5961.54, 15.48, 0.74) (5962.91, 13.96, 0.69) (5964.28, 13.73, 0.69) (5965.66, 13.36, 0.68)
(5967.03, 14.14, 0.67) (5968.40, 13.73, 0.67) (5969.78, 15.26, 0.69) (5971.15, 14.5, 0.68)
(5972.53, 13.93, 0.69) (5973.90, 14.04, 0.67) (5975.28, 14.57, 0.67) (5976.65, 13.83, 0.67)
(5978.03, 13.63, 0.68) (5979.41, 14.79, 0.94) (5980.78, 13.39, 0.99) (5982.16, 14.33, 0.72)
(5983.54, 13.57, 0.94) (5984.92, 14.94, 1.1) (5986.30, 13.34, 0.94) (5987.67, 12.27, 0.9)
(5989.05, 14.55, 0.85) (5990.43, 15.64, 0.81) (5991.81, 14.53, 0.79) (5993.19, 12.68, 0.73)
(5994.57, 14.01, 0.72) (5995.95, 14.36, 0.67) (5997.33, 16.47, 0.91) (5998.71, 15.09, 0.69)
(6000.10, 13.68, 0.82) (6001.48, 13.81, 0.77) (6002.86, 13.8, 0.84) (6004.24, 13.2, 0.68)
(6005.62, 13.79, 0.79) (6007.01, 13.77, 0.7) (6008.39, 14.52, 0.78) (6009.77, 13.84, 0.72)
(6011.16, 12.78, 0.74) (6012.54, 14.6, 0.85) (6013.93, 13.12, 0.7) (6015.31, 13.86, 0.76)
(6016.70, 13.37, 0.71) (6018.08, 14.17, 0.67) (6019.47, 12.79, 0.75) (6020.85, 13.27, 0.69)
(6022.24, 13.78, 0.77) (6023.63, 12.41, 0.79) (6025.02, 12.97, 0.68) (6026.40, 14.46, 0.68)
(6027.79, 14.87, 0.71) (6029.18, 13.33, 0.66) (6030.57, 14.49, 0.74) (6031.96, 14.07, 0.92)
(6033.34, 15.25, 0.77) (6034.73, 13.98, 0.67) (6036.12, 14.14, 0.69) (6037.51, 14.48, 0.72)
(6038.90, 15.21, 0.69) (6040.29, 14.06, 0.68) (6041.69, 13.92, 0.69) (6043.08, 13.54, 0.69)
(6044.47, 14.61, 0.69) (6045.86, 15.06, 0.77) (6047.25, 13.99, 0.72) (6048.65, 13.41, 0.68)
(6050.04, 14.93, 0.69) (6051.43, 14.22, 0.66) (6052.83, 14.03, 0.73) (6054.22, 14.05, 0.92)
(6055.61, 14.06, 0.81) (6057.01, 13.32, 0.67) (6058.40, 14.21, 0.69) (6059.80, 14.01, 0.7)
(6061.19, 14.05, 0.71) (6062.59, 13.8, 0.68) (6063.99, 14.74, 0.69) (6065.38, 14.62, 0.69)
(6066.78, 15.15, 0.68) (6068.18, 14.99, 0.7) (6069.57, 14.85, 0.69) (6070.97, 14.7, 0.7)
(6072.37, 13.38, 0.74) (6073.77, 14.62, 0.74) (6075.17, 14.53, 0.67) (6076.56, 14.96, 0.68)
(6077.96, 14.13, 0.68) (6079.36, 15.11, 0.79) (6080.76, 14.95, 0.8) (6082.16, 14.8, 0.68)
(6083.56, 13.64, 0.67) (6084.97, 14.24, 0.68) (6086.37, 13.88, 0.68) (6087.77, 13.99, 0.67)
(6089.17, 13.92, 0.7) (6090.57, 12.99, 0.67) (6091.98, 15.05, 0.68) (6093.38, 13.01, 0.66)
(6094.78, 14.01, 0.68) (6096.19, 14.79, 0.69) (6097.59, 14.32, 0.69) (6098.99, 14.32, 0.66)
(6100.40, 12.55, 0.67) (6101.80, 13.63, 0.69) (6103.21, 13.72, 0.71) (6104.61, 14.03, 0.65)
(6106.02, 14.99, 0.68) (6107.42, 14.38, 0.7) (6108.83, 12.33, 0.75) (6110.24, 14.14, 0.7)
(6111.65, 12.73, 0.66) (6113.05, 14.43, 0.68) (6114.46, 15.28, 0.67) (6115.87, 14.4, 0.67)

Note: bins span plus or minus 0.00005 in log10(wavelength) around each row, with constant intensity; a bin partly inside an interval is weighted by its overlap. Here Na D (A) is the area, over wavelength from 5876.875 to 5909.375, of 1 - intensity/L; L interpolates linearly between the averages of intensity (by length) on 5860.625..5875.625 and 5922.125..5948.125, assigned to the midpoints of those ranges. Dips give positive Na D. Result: 3.1 A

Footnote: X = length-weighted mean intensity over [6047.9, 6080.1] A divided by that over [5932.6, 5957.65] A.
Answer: 1.01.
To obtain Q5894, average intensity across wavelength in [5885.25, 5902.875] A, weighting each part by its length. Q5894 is 12.3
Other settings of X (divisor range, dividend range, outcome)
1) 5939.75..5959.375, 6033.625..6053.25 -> 1.01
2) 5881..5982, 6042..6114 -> 1.03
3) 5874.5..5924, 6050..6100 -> 1.05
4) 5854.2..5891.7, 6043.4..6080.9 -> 1.02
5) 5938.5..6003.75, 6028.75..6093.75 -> 1.01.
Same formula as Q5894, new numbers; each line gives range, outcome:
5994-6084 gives 14.2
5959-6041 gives 14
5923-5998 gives 14.2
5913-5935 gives 14.1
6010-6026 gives 13.4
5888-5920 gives 13.1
